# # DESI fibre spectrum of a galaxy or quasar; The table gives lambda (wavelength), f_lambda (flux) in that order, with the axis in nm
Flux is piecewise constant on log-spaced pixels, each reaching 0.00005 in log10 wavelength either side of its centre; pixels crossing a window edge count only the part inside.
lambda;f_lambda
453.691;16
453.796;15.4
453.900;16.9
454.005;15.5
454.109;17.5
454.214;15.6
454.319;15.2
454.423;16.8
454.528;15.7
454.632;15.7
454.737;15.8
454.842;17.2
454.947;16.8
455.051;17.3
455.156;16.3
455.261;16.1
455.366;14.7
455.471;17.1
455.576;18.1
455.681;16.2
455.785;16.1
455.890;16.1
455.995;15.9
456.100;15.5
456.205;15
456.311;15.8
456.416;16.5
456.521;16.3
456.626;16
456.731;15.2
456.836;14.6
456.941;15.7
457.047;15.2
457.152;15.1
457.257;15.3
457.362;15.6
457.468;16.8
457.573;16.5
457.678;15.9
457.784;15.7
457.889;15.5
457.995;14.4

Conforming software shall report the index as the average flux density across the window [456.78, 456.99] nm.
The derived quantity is 15.2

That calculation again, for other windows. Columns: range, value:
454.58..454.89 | 16.2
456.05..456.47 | 15.7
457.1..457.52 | 15.7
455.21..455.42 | 15.4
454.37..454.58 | 16.3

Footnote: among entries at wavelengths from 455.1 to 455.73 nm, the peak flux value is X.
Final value 18.1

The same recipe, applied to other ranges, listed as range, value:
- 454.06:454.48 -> 17.5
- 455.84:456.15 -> 16.1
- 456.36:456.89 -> 16.5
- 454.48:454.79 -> 15.8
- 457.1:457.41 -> 15.6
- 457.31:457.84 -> 16.8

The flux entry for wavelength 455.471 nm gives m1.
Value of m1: 17.1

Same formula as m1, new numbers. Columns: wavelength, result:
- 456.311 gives 15.8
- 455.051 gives 17.3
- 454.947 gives 16.8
